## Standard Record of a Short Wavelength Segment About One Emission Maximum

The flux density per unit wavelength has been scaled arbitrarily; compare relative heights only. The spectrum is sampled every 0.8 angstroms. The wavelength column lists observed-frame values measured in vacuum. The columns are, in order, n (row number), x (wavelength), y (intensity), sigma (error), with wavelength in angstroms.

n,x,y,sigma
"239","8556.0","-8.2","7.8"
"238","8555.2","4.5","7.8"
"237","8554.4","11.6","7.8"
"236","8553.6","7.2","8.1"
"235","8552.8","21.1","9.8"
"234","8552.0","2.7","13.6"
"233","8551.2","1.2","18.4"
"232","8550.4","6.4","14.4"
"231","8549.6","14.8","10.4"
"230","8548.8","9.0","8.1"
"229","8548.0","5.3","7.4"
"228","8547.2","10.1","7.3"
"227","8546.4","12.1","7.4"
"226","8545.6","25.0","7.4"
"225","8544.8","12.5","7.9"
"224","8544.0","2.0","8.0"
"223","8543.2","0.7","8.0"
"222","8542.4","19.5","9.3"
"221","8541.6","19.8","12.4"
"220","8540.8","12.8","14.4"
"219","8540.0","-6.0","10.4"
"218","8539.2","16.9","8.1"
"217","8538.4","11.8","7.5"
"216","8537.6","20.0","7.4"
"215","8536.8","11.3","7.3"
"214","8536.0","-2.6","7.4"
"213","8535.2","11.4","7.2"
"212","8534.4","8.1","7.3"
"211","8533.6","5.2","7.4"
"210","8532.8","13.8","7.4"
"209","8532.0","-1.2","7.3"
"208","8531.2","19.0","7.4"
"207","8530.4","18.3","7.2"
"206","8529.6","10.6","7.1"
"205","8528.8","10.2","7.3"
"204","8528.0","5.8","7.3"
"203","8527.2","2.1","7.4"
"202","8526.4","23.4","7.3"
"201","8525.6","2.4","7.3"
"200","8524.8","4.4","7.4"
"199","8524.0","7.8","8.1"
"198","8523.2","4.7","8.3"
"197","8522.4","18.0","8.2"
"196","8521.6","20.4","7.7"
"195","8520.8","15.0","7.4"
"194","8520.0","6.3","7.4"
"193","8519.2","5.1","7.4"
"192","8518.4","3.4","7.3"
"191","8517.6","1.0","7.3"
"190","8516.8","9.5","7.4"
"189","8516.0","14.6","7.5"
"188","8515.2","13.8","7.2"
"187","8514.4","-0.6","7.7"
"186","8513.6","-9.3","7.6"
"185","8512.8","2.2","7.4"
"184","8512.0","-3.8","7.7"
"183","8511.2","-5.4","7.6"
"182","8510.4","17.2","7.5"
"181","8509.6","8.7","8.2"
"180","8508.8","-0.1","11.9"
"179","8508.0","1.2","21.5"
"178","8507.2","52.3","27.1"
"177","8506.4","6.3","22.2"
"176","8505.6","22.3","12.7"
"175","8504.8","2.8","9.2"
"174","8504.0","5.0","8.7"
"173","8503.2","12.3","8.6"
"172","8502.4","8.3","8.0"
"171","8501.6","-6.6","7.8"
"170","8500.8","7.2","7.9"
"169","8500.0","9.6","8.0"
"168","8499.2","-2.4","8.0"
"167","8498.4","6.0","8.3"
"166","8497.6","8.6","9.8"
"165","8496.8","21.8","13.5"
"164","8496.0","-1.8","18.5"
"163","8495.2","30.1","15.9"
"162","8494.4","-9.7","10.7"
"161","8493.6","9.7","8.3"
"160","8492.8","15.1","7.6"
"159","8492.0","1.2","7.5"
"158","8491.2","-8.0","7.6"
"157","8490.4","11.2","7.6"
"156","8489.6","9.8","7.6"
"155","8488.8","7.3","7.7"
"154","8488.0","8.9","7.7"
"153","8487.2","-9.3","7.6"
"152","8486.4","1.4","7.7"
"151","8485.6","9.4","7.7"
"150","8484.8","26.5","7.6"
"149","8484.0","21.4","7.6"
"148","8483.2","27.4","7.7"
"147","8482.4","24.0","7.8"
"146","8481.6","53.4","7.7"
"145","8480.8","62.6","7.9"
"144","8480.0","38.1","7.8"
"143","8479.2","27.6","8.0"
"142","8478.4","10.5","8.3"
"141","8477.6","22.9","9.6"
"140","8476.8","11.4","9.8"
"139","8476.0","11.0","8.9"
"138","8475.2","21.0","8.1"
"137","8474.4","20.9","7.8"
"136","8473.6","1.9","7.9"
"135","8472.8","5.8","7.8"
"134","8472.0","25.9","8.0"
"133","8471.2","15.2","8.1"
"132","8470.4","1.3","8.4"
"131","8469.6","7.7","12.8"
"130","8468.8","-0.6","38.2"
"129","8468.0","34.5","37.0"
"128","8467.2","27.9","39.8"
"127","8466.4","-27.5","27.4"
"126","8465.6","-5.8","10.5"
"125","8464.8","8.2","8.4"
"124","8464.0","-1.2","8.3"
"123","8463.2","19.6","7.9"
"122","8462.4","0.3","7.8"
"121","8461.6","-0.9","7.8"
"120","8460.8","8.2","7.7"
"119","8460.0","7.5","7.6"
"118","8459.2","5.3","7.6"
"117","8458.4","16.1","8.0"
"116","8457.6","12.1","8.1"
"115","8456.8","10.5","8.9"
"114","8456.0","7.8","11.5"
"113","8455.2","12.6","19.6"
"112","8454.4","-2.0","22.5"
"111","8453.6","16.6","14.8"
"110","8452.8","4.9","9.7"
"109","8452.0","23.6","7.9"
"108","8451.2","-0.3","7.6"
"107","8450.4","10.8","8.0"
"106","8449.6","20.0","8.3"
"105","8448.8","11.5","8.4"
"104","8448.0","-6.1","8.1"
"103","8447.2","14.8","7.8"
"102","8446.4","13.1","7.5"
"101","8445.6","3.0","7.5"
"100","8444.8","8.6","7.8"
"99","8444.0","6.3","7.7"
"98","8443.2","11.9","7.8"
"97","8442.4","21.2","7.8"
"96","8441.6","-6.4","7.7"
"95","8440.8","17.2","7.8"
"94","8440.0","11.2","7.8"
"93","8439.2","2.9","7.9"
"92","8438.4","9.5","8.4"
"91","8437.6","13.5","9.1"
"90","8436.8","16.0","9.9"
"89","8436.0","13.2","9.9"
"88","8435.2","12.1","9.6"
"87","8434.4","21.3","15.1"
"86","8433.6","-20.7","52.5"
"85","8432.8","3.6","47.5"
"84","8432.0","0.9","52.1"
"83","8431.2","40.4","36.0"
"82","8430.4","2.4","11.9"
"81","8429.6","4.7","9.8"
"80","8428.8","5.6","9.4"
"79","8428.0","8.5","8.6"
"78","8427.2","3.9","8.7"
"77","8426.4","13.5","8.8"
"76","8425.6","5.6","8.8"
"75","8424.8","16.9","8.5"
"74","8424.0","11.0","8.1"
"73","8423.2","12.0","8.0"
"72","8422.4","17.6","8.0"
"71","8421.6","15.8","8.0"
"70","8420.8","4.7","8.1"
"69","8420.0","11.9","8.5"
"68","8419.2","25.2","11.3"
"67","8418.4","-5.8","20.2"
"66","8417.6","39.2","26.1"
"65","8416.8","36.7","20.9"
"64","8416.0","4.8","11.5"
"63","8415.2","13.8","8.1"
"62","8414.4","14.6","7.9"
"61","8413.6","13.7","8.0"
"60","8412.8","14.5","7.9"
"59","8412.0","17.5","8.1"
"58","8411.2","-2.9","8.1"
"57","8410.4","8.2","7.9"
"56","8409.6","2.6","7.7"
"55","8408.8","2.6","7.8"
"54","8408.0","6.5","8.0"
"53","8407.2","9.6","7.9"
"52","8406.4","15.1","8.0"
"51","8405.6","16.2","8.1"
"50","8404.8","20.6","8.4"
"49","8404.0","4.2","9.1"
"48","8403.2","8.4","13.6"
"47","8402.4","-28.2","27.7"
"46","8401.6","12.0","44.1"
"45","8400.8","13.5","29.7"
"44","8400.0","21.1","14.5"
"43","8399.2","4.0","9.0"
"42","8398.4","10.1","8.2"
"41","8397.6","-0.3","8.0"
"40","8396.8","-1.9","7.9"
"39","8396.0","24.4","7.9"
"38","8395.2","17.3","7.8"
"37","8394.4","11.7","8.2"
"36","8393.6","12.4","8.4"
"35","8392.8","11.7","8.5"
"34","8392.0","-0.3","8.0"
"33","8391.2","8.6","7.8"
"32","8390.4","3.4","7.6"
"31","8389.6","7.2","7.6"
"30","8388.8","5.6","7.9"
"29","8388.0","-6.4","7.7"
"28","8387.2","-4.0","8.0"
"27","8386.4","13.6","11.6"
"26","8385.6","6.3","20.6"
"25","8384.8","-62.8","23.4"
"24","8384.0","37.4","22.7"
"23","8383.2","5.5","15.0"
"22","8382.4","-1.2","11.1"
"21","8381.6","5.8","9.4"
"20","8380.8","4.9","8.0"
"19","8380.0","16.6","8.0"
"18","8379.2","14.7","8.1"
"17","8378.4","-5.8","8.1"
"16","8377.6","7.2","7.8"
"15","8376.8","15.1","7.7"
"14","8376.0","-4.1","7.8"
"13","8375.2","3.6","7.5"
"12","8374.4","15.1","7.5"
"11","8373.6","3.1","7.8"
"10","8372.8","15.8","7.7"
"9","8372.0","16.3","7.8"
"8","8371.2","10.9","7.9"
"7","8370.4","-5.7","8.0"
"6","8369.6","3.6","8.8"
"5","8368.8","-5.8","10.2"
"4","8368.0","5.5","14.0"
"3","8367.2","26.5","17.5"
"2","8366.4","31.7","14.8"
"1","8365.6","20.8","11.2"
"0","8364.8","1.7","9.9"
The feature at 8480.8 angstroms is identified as Hgamma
